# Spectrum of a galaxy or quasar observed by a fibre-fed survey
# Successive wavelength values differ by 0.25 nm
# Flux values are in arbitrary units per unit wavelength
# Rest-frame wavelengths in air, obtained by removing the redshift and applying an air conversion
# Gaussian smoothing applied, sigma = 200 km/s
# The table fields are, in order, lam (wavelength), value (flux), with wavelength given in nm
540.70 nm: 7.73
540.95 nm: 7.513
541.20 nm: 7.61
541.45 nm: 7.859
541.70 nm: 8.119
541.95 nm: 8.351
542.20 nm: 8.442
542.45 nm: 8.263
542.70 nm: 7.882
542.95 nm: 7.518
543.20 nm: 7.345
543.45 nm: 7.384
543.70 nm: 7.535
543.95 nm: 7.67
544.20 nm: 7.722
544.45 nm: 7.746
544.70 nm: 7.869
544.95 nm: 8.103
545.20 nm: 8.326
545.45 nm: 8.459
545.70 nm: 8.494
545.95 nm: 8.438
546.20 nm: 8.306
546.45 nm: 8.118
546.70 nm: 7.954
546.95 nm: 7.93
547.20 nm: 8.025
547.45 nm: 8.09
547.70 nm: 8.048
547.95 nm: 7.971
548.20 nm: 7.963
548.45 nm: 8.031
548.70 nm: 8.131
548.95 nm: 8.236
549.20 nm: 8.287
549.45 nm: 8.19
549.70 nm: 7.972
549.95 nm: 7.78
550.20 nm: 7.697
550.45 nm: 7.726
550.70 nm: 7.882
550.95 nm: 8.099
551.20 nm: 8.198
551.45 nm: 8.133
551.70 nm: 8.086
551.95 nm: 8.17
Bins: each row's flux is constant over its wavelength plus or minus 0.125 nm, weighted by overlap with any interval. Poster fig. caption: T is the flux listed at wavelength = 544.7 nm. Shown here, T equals 7.869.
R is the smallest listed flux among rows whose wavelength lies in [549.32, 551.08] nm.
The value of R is 7.697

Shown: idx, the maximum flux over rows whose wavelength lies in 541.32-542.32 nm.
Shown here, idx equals 8.442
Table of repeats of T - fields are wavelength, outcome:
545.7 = 8.494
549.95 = 7.78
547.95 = 7.971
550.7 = 7.882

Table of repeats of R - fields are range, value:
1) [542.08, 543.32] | 7.345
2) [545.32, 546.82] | 7.954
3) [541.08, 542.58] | 7.61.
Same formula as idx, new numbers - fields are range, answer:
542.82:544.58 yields 7.746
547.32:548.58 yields 8.09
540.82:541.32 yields 7.61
